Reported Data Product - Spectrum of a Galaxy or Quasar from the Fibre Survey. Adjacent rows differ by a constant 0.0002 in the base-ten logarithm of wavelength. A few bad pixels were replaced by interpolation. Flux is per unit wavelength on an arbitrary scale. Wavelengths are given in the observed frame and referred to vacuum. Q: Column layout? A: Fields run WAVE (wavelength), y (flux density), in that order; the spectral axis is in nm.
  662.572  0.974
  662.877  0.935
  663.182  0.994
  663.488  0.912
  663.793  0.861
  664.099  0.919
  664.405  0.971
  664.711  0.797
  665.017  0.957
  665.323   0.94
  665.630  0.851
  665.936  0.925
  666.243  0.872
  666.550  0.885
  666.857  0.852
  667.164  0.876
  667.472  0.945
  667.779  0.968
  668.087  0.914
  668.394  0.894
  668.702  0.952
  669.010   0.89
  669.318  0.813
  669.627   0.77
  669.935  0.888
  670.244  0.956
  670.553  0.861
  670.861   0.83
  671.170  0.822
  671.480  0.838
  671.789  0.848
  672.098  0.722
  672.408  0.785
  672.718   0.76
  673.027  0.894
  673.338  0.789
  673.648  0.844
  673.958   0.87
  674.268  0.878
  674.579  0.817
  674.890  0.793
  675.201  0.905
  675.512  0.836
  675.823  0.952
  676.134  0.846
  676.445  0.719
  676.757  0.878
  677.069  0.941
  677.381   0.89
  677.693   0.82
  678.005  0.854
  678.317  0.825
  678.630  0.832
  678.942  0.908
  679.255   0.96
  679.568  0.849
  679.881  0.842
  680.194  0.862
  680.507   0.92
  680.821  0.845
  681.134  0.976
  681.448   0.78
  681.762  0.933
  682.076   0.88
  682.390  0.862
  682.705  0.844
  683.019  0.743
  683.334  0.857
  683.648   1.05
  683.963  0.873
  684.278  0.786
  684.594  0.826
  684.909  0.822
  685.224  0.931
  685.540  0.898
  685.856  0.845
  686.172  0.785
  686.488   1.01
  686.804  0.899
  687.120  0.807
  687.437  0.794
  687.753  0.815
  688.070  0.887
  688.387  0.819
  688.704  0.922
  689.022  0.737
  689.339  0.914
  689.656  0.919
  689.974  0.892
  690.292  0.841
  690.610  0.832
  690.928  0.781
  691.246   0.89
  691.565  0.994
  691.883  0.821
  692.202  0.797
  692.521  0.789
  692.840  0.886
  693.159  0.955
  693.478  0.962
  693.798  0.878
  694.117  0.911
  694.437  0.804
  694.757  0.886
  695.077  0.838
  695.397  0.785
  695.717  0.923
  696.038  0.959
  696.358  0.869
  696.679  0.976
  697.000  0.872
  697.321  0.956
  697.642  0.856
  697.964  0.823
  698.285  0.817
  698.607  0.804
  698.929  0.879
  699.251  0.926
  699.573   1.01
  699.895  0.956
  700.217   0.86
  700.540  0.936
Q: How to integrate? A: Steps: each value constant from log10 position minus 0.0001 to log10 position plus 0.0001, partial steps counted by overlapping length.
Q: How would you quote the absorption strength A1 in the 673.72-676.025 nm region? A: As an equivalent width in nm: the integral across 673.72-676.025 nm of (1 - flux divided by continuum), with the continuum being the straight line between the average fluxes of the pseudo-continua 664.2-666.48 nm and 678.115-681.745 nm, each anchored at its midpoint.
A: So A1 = 0.05 nm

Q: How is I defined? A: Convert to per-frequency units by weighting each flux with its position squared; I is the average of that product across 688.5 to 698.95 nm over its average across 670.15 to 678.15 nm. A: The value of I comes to 1.1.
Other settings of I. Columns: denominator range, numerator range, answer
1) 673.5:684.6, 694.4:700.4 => 1.08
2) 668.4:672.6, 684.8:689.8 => 1.07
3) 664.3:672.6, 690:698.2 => 1.08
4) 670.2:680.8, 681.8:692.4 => 1.05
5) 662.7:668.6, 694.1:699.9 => 1.07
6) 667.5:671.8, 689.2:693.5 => 1.06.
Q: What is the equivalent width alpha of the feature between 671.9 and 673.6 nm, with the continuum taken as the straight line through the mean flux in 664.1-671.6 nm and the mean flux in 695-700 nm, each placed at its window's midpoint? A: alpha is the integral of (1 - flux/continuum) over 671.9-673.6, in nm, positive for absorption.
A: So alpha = 0.177 nm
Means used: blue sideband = 0.887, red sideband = 0.891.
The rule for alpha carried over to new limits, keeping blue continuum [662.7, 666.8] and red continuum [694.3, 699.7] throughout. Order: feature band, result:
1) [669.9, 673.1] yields 0.25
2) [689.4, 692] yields 0.04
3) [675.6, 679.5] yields 0.13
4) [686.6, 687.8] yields 0.07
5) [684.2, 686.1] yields 0.08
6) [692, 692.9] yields 0.07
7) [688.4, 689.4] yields 0.05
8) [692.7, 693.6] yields -0.05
